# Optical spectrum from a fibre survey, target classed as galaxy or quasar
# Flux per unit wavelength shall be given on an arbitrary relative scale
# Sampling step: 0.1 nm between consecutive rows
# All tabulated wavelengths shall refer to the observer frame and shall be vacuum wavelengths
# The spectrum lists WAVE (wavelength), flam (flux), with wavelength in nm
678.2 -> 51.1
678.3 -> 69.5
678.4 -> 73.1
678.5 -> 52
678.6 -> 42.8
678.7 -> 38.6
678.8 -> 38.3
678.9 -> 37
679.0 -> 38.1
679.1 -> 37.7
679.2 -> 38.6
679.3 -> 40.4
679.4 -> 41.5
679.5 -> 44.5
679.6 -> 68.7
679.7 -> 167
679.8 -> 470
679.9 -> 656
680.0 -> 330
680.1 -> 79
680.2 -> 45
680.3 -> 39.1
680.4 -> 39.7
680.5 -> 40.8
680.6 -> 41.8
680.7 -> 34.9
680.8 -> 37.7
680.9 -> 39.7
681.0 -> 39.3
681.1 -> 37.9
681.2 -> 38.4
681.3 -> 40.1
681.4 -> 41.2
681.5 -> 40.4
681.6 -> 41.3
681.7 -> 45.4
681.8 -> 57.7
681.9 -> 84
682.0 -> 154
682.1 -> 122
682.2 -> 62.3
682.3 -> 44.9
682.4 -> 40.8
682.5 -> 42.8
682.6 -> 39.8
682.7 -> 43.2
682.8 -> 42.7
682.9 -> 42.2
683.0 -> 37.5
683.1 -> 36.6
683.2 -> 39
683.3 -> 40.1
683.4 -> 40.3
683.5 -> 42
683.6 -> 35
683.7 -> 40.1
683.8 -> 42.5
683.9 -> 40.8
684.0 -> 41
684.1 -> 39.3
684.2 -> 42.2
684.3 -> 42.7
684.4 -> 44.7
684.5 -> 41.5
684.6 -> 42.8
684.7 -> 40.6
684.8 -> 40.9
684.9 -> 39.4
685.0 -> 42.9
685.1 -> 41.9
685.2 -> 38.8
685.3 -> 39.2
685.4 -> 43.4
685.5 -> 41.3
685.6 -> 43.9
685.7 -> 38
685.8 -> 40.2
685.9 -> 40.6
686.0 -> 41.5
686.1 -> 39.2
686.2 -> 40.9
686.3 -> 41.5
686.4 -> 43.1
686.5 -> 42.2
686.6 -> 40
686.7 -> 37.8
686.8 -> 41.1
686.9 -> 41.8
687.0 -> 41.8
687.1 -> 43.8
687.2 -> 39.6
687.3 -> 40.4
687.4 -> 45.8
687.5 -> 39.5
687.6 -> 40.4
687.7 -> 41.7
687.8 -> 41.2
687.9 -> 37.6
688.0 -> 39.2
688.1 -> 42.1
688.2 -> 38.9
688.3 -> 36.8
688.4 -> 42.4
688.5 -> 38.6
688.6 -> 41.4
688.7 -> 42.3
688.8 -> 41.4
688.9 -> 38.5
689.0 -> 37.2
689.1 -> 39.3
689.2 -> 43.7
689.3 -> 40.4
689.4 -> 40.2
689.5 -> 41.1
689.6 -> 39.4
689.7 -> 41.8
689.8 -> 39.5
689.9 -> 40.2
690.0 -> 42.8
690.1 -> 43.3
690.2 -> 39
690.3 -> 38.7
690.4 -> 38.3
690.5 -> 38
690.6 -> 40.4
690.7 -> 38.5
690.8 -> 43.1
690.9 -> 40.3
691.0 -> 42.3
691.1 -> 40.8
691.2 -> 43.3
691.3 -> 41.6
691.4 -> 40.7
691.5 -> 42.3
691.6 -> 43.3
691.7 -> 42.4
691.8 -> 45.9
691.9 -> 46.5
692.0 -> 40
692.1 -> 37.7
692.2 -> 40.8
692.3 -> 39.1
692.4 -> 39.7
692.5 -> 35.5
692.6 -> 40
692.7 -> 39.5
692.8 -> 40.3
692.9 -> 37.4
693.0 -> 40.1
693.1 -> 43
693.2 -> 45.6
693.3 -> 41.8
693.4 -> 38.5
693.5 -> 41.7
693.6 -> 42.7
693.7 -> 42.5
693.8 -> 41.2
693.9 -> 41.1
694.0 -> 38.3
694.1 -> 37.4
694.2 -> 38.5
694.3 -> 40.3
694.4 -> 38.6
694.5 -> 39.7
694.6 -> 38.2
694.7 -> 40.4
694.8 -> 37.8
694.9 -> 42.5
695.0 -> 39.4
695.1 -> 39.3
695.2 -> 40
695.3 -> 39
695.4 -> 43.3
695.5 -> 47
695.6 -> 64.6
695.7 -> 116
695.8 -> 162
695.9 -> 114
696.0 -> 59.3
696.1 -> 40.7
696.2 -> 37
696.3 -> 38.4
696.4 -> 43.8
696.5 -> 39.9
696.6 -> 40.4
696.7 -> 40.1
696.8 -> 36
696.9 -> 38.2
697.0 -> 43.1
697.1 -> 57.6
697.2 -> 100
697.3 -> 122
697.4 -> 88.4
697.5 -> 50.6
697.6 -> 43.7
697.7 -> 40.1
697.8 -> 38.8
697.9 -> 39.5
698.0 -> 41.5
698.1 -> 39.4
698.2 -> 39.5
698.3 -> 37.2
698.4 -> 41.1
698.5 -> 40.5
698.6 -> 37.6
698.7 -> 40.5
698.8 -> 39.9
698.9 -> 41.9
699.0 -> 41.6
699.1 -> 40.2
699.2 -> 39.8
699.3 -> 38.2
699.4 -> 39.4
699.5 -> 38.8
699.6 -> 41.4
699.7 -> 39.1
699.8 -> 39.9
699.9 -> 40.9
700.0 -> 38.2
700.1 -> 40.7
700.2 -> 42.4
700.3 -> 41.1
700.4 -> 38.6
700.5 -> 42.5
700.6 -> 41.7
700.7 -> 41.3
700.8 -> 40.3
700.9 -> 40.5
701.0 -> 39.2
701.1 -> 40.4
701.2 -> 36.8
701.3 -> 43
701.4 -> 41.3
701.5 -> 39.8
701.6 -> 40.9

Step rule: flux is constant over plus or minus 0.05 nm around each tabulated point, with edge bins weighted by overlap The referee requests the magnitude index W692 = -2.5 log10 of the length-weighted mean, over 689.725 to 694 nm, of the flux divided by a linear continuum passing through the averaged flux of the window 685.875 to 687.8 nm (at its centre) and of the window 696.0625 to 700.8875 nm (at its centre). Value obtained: 0.05 mag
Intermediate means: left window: 41.2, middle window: 40.9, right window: 44.6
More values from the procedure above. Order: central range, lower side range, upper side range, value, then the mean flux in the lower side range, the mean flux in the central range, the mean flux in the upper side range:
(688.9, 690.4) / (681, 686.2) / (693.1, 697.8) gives 0.21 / 46.2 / 40.3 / 51.7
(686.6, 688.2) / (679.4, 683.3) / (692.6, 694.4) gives 0.48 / 86.9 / 40.8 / 40.5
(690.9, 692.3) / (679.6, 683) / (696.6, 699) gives 0.49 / 93.4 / 41.9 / 49.1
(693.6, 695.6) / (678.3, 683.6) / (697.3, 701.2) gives 0.24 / 75.5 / 40.9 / 42.7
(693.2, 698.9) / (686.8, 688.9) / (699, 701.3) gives -0.22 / 40.8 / 49.6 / 40.2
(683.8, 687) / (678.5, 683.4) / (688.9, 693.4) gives 0.43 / 77.3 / 41.2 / 40.7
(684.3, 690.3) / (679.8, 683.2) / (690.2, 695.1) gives 0.42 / 82.7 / 40.9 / 40.5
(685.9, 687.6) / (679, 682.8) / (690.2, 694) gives 0.47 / 88.1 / 41.2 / 40.9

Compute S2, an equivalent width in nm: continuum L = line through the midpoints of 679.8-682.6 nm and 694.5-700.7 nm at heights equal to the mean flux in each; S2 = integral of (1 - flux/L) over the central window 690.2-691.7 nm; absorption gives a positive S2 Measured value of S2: 0.57 nm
